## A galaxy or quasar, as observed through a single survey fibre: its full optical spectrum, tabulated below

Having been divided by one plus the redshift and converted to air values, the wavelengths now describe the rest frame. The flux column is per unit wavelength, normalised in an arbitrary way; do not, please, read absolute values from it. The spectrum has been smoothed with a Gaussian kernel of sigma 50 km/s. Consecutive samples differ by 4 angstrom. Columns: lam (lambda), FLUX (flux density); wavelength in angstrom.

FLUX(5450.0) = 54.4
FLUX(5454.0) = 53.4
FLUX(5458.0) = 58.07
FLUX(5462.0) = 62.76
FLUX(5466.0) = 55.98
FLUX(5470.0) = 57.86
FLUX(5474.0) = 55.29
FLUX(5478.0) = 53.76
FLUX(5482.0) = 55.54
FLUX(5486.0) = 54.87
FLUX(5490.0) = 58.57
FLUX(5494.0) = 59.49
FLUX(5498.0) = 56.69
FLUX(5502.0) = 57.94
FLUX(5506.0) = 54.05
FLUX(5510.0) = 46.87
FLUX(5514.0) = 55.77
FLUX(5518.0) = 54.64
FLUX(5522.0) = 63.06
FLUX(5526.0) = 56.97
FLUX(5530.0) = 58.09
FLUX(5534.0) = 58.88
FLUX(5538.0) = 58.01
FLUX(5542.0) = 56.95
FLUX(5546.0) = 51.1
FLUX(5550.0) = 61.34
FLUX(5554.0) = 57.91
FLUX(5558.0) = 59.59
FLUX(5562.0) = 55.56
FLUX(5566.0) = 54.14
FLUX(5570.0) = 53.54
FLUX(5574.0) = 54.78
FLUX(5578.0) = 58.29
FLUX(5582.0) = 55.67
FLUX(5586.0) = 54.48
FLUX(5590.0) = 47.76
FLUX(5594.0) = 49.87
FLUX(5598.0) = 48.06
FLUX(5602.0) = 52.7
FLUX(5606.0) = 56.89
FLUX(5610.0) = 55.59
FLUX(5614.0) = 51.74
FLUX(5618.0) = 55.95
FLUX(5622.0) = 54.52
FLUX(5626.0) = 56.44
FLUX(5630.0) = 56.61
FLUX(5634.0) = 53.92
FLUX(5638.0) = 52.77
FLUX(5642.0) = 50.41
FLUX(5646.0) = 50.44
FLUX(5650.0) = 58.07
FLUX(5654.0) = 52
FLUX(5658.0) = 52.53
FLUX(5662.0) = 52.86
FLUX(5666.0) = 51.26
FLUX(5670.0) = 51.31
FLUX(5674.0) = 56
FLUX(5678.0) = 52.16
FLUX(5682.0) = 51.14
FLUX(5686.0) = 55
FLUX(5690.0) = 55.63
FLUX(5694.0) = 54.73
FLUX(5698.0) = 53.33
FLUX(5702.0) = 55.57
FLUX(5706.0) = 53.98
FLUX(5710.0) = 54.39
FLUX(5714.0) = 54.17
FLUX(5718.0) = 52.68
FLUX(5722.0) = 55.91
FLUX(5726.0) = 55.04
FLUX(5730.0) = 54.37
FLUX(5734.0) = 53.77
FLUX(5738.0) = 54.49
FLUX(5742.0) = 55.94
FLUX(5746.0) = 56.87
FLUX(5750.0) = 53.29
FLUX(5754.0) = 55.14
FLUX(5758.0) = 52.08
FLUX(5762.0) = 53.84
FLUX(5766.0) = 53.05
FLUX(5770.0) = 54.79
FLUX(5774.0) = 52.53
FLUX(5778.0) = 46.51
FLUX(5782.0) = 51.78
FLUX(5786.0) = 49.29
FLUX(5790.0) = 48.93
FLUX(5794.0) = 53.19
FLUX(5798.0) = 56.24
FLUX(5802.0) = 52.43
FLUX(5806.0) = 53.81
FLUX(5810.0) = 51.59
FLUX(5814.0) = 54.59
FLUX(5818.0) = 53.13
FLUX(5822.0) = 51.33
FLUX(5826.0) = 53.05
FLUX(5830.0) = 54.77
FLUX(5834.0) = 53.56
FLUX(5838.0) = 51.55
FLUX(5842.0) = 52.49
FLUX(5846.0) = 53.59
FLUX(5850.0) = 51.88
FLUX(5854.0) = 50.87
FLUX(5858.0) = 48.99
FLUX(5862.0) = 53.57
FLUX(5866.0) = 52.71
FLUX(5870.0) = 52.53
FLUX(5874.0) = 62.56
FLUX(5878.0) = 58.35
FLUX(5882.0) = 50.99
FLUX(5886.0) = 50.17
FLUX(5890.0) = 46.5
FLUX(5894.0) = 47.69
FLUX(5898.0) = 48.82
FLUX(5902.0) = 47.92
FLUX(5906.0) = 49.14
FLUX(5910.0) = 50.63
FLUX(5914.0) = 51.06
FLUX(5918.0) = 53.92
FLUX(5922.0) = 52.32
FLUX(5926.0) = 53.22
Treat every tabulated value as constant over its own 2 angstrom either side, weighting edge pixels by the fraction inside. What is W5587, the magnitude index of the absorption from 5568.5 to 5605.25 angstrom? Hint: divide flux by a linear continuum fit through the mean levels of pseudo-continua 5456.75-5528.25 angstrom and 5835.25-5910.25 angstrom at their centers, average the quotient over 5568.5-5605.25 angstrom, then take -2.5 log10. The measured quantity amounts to 0.05 mag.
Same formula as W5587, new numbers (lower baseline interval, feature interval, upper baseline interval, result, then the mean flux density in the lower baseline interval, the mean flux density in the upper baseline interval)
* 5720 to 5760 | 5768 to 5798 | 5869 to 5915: 0.049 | 54.7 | 51.3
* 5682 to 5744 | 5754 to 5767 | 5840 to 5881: 0.018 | 54.5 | 53.7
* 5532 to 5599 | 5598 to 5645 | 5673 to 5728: 0.016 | 55.2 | 54.2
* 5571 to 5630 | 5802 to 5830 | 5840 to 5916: -0.019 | 53.9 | 51.6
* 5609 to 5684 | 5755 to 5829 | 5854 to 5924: -0.001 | 53.4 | 51.6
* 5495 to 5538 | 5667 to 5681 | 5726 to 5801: 0.030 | 56.4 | 53.2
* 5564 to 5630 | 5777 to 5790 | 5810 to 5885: 0.086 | 53.9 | 53.3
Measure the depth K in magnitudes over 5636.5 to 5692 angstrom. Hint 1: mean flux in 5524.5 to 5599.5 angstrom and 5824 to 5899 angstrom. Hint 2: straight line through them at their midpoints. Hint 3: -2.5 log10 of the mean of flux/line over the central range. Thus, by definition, 0.03 mag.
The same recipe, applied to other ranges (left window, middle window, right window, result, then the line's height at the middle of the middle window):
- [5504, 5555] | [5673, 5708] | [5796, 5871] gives 0.01 mag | 54.5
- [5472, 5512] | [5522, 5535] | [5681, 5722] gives -0.07 mag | 55.1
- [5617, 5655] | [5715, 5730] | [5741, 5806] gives -0.02 mag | 53.3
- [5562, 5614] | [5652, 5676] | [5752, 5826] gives 0.01 mag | 53.1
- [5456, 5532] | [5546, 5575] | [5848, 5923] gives -0.01 mag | 55.8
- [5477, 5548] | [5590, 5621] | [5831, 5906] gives 0.05 mag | 55.1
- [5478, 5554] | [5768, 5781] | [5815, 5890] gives 0.05 mag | 53.8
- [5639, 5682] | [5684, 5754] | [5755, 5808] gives -0.05 mag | 52.4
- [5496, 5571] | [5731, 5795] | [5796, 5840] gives 0.02 mag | 53.9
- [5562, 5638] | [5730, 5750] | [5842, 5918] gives -0.04 mag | 52.8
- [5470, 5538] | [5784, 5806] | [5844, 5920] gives 0.01 mag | 52.8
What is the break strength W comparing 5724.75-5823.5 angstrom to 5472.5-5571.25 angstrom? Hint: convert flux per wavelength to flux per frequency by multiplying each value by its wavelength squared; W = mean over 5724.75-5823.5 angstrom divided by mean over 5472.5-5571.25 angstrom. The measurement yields 1.0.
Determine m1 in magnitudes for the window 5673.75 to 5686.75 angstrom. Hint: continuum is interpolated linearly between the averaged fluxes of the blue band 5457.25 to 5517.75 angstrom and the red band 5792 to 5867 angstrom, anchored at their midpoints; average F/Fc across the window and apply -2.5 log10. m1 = 0.02 mag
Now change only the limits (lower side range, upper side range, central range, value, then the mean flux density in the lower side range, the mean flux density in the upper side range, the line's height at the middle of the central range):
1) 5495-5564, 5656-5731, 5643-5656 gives 0.026 mag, 56.7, 53.8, 54.6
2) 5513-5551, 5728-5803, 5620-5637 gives 0.008 mag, 57.4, 53.1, 55.6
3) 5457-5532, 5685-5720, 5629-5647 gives 0.047 mag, 56.6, 54.4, 55.1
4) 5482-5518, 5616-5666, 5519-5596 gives -0.025 mag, 55.5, 53.8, 54.8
